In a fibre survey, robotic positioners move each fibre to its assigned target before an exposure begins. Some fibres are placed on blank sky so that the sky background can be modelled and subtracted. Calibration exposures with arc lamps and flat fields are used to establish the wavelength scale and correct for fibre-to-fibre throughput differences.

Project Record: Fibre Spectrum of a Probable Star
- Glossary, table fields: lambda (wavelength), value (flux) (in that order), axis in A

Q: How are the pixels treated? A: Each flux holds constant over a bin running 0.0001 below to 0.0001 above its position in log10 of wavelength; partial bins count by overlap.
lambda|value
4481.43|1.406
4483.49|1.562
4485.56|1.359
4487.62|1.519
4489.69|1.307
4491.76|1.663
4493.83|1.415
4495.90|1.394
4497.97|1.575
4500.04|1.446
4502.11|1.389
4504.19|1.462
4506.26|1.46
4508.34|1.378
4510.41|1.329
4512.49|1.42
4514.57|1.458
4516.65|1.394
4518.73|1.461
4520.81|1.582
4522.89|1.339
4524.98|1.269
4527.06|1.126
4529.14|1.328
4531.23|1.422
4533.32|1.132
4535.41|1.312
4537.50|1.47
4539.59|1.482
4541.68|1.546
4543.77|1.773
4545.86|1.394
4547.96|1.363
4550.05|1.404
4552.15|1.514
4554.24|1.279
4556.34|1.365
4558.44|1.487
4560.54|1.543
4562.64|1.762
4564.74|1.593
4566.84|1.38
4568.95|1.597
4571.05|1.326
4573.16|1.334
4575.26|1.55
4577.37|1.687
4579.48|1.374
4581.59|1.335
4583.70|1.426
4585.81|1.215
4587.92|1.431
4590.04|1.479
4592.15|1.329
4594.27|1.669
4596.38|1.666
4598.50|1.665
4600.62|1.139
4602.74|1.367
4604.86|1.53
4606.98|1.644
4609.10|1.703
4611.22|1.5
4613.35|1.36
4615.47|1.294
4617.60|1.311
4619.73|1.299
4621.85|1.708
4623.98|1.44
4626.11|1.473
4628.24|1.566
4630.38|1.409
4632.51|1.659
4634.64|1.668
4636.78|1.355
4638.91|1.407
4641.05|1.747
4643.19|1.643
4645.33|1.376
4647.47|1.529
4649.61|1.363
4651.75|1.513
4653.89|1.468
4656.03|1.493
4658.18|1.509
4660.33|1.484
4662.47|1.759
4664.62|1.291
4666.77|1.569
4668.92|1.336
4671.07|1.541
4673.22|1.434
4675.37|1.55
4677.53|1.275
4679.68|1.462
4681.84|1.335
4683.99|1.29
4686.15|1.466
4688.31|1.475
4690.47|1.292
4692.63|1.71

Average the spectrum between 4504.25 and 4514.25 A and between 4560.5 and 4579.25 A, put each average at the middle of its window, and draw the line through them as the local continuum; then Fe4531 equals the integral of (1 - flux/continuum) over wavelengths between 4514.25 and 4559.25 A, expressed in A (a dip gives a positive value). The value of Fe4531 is 1.7 A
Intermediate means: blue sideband 1.41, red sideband 1.52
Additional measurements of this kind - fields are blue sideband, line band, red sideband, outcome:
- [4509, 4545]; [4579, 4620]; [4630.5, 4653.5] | 1.0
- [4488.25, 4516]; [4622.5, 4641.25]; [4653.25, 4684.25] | -0.8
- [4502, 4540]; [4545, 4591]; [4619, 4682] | -0.9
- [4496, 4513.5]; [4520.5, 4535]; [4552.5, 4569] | 1.6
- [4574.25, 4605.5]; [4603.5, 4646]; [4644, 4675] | -1.1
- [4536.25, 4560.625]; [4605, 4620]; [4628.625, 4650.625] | 0.4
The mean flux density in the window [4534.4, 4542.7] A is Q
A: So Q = 1.45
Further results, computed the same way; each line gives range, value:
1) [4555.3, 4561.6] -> 1.47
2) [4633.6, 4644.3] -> 1.56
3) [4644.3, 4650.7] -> 1.42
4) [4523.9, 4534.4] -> 1.26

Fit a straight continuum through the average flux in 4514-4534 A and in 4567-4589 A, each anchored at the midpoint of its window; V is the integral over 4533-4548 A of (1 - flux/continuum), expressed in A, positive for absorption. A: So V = -0.9 A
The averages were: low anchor 1.35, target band 1.45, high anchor 1.43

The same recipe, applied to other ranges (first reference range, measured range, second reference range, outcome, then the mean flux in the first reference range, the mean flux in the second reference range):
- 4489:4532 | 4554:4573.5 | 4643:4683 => -0.7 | 1.41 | 1.47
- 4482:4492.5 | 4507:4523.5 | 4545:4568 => 0.5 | 1.47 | 1.46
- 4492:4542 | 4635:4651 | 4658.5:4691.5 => -0.7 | 1.4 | 1.44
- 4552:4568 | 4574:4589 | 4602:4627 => 0.5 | 1.49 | 1.47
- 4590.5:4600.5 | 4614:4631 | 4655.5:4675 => 0.9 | 1.53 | 1.49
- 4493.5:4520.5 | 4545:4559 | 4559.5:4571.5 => 1.1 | 1.43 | 1.54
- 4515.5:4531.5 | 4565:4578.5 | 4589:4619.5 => -0.5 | 1.36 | 1.47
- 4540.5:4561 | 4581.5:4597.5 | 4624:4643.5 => 0.5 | 1.46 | 1.54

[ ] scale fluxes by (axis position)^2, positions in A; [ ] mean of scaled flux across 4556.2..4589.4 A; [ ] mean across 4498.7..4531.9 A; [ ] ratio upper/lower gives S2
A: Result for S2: 1.1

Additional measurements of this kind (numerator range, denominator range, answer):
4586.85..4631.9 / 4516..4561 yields 1.08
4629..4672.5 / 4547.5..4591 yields 1.08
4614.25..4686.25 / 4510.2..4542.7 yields 1.12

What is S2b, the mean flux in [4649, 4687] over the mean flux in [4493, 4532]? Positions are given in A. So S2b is 1.0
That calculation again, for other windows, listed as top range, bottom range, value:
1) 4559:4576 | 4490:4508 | 1.03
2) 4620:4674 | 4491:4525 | 1.05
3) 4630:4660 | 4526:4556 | 1.08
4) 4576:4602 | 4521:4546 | 1.04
